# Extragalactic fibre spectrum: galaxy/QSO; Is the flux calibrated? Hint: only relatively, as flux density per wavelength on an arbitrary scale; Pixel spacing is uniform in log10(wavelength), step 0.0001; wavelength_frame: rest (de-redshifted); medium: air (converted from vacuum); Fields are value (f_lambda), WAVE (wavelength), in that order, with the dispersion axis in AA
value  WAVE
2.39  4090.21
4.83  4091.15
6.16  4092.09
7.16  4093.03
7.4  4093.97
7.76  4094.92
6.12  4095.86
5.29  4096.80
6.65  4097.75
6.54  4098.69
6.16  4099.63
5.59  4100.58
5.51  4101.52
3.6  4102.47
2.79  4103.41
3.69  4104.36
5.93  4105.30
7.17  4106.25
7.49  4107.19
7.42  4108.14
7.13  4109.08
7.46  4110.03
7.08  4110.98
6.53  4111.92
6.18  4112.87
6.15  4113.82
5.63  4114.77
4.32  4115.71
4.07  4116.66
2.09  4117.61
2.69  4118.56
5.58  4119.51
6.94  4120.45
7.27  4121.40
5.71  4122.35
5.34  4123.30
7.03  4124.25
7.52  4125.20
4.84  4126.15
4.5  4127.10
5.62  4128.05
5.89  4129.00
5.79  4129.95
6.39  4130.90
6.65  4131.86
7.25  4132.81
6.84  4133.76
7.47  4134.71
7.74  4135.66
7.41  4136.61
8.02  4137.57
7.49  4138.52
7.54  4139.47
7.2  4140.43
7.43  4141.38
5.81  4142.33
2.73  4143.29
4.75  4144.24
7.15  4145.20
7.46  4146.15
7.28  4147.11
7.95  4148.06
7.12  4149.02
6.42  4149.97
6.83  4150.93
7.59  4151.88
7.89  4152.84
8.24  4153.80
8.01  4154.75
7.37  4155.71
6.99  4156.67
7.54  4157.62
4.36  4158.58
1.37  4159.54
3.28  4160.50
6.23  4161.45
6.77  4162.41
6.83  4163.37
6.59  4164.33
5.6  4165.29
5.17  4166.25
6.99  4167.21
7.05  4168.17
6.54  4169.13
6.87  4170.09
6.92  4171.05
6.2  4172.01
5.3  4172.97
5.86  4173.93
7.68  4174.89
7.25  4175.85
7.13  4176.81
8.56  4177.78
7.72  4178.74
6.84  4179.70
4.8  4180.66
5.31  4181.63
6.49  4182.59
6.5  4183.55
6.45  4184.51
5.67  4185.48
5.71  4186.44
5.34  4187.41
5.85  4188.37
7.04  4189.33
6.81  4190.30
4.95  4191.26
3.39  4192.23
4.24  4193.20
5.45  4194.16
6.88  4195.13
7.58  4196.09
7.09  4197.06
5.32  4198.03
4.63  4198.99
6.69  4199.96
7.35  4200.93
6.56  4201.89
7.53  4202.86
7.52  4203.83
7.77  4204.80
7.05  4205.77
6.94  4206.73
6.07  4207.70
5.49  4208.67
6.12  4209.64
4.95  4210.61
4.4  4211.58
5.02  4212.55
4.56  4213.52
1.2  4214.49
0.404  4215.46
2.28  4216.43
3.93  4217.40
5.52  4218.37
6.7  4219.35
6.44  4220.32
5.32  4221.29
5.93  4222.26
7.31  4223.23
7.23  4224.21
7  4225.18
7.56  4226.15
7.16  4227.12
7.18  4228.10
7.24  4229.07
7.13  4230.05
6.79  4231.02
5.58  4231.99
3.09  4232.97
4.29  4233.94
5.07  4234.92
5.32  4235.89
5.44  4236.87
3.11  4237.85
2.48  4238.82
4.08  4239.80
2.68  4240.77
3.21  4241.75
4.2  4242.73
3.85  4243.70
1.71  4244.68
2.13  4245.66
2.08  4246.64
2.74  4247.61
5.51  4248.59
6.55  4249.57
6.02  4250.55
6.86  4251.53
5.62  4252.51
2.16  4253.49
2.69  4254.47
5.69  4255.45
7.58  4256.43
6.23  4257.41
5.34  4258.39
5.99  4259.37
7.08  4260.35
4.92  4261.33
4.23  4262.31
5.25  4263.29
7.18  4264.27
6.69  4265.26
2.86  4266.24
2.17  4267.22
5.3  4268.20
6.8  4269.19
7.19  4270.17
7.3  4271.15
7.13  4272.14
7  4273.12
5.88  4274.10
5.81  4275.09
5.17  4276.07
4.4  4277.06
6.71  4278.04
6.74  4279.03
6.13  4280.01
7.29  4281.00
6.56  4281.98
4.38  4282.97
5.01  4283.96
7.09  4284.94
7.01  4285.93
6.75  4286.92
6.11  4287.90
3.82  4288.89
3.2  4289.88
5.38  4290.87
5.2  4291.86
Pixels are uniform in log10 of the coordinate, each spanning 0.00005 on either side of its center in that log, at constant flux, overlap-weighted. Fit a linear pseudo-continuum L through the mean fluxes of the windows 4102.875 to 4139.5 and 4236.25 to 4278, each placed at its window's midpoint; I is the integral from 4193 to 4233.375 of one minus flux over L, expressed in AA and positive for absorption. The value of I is -4.3 AA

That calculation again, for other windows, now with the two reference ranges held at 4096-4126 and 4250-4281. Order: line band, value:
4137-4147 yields -1.47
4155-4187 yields -2.87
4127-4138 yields -1.82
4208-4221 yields 2.95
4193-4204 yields -1.34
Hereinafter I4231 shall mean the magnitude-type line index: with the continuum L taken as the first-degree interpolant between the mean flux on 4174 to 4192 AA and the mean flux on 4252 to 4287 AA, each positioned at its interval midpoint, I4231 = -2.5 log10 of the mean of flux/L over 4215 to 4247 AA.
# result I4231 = 0.24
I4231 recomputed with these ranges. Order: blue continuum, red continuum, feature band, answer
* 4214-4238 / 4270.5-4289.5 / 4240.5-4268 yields 0.24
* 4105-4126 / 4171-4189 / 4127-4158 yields -0.12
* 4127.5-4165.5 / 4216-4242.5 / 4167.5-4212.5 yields -0.06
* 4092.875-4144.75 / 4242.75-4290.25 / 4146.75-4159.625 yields -0.17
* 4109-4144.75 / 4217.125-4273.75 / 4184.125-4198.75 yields -0.03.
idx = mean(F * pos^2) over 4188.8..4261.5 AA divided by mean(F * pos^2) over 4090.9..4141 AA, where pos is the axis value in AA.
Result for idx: 0.9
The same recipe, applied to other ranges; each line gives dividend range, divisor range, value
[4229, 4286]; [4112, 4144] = 0.92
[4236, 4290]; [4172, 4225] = 0.90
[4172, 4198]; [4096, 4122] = 1.14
